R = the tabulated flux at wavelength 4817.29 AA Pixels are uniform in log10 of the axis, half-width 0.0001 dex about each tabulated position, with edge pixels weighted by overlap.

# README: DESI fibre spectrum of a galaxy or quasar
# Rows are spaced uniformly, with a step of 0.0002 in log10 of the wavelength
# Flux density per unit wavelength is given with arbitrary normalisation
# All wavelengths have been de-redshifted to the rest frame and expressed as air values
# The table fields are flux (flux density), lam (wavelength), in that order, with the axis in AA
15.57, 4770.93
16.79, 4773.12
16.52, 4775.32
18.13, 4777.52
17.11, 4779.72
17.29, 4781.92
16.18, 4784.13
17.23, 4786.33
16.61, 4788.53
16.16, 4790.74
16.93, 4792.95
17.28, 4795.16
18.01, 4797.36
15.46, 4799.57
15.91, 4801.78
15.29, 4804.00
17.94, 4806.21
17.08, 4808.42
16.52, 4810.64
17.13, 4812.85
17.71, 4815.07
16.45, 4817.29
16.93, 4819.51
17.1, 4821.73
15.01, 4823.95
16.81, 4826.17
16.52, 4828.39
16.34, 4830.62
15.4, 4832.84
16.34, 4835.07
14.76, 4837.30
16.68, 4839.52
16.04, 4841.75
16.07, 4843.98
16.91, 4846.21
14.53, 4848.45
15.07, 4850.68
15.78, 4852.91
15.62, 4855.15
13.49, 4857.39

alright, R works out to 16.45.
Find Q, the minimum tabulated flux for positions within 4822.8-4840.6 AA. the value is 14.76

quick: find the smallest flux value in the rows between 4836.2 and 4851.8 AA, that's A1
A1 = 14.53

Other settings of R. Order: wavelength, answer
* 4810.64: 16.52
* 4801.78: 15.91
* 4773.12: 16.79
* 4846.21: 16.91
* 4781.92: 17.29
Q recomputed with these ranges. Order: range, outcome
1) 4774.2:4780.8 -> 16.52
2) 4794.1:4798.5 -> 17.28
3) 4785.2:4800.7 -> 15.46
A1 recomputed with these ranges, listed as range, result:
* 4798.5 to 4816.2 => 15.29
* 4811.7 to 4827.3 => 15.01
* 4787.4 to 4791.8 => 16.16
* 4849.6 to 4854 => 15.07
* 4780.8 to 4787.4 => 16.18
